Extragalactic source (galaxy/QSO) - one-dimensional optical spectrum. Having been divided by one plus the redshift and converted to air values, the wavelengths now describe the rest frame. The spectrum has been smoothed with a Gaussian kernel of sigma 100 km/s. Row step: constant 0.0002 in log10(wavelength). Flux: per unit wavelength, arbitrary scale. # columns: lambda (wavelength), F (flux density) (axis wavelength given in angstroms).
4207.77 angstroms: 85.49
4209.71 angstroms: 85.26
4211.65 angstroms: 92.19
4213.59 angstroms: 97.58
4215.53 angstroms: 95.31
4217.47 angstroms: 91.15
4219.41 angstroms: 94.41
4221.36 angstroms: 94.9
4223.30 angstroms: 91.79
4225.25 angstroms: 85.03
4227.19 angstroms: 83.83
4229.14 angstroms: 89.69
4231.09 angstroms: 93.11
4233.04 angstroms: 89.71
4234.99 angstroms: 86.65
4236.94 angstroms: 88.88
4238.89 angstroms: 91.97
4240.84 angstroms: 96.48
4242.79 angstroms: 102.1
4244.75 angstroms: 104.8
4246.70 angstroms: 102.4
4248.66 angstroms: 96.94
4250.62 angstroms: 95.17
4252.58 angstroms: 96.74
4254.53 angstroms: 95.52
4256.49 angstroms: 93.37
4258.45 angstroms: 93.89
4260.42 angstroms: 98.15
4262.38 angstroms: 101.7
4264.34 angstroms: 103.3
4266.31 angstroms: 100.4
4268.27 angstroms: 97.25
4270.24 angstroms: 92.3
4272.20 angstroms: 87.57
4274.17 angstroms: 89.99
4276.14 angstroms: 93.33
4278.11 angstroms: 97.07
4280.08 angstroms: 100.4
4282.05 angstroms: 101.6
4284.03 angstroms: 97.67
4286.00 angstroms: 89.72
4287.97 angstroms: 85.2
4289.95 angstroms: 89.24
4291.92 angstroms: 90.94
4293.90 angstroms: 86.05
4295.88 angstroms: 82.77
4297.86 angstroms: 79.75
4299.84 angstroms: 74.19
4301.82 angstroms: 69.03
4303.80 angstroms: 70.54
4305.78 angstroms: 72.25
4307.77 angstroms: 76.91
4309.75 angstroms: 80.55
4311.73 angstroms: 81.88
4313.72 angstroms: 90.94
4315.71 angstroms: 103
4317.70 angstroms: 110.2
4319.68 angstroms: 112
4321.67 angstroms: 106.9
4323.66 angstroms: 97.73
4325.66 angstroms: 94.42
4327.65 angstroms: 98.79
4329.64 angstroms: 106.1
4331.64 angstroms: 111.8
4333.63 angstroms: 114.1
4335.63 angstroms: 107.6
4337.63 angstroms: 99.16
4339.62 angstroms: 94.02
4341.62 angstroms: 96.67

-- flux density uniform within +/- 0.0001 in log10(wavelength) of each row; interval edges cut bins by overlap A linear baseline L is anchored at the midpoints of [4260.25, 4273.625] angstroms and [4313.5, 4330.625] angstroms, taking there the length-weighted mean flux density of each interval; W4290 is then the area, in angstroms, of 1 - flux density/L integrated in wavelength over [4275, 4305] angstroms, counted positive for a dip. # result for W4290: 3.7 angstroms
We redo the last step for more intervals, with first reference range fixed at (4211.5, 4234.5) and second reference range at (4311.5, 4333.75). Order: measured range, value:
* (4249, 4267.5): -0.4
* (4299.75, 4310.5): 2.9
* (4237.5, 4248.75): -0.6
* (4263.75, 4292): 0.9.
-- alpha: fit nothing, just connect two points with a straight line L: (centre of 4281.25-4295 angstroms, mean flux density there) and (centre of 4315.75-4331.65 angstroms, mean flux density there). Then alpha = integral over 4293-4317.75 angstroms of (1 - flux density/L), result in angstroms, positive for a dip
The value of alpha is 4.0 angstroms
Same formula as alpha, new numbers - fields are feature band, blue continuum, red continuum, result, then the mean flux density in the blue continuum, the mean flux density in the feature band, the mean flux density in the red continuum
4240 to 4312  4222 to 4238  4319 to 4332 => 3.28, 88.7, 91.1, 103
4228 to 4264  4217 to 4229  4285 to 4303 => -3.19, 90.1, 95.5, 82.9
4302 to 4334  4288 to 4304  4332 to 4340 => 0.09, 81.1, 94.5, 105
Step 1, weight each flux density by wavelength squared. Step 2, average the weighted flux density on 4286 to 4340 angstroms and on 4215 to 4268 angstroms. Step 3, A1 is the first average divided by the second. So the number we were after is 1.0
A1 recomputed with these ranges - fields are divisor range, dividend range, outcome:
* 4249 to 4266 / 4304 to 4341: 1.03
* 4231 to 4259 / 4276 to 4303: 0.94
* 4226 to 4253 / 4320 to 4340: 1.15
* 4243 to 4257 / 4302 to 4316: 0.84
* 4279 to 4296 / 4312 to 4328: 1.11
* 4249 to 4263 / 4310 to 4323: 1.07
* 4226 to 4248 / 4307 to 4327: 1.06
